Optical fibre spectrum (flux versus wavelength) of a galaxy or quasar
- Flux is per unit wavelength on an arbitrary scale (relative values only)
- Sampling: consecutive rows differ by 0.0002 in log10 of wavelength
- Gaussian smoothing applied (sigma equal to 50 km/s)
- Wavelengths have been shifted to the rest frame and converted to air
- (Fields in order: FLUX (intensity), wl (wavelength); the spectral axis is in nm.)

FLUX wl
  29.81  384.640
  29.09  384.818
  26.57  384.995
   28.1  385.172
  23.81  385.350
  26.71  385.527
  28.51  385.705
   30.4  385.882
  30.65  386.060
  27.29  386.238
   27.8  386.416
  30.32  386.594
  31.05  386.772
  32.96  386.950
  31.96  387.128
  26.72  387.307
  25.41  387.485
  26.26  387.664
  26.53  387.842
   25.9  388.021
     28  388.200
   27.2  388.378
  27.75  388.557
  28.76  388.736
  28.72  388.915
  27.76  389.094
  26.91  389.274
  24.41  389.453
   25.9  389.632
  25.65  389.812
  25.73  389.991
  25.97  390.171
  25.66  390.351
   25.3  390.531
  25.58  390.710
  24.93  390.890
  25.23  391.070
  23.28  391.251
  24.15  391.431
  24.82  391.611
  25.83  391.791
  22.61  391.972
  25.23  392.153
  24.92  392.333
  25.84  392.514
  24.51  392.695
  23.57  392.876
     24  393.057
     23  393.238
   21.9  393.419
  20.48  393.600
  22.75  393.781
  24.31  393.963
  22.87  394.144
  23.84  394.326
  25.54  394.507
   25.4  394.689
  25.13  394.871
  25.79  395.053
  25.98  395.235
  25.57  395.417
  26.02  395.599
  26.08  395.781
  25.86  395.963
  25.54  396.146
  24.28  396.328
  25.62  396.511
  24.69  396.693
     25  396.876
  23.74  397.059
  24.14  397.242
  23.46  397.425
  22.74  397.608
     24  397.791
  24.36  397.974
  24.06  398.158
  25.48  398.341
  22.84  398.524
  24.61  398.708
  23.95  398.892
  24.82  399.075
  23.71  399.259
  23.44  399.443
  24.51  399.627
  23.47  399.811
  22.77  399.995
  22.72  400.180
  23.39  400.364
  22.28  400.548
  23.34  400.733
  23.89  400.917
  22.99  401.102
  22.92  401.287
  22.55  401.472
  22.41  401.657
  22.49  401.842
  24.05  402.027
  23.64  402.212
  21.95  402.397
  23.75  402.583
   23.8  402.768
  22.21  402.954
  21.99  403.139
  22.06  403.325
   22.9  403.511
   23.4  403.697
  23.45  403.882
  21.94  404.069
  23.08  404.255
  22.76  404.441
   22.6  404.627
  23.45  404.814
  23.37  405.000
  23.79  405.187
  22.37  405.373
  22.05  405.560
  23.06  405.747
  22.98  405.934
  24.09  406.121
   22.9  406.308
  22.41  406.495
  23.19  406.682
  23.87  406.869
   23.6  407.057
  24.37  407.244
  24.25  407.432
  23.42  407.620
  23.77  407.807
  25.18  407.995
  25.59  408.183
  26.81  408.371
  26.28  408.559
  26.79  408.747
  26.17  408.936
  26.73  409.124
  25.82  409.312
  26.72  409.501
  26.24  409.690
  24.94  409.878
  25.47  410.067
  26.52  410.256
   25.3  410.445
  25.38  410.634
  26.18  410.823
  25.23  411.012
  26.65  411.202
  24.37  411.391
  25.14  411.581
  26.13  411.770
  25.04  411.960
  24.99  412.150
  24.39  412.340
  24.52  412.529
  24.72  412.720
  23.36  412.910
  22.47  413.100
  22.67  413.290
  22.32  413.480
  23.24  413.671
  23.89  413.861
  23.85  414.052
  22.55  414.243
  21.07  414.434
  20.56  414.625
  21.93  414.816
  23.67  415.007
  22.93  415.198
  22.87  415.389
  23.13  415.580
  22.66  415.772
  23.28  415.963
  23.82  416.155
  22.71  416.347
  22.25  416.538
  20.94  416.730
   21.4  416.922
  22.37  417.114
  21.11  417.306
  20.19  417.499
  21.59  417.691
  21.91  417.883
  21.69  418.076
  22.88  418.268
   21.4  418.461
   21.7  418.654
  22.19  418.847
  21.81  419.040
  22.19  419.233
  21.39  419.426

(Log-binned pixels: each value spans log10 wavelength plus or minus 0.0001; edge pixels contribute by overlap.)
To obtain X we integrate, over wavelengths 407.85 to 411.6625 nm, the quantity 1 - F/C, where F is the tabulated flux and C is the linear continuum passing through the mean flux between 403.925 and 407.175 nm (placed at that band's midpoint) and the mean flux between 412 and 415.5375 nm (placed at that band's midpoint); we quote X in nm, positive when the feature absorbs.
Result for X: -0.45 nm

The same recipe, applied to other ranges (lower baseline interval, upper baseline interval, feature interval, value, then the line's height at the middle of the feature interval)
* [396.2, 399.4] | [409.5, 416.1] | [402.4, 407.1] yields 0.23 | 24.2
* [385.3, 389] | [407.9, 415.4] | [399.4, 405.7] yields 0.73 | 26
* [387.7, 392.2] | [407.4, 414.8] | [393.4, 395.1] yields 0.12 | 25.7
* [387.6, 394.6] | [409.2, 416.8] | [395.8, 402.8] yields 0.27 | 24.7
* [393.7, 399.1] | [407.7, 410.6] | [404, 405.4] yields 0.14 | 25.4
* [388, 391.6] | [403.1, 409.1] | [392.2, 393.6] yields 0.10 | 25.7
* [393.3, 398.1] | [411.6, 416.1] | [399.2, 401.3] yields 0.07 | 24.1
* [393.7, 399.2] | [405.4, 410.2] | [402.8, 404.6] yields 0.14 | 24.6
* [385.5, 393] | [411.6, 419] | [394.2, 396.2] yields 0.03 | 25.8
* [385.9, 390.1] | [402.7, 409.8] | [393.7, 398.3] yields 0.25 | 26.1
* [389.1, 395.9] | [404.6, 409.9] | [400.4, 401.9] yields 0.10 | 24.5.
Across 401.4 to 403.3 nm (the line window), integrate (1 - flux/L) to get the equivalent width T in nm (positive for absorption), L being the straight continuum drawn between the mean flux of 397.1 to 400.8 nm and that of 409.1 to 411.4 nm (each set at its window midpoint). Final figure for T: 0.116 nm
